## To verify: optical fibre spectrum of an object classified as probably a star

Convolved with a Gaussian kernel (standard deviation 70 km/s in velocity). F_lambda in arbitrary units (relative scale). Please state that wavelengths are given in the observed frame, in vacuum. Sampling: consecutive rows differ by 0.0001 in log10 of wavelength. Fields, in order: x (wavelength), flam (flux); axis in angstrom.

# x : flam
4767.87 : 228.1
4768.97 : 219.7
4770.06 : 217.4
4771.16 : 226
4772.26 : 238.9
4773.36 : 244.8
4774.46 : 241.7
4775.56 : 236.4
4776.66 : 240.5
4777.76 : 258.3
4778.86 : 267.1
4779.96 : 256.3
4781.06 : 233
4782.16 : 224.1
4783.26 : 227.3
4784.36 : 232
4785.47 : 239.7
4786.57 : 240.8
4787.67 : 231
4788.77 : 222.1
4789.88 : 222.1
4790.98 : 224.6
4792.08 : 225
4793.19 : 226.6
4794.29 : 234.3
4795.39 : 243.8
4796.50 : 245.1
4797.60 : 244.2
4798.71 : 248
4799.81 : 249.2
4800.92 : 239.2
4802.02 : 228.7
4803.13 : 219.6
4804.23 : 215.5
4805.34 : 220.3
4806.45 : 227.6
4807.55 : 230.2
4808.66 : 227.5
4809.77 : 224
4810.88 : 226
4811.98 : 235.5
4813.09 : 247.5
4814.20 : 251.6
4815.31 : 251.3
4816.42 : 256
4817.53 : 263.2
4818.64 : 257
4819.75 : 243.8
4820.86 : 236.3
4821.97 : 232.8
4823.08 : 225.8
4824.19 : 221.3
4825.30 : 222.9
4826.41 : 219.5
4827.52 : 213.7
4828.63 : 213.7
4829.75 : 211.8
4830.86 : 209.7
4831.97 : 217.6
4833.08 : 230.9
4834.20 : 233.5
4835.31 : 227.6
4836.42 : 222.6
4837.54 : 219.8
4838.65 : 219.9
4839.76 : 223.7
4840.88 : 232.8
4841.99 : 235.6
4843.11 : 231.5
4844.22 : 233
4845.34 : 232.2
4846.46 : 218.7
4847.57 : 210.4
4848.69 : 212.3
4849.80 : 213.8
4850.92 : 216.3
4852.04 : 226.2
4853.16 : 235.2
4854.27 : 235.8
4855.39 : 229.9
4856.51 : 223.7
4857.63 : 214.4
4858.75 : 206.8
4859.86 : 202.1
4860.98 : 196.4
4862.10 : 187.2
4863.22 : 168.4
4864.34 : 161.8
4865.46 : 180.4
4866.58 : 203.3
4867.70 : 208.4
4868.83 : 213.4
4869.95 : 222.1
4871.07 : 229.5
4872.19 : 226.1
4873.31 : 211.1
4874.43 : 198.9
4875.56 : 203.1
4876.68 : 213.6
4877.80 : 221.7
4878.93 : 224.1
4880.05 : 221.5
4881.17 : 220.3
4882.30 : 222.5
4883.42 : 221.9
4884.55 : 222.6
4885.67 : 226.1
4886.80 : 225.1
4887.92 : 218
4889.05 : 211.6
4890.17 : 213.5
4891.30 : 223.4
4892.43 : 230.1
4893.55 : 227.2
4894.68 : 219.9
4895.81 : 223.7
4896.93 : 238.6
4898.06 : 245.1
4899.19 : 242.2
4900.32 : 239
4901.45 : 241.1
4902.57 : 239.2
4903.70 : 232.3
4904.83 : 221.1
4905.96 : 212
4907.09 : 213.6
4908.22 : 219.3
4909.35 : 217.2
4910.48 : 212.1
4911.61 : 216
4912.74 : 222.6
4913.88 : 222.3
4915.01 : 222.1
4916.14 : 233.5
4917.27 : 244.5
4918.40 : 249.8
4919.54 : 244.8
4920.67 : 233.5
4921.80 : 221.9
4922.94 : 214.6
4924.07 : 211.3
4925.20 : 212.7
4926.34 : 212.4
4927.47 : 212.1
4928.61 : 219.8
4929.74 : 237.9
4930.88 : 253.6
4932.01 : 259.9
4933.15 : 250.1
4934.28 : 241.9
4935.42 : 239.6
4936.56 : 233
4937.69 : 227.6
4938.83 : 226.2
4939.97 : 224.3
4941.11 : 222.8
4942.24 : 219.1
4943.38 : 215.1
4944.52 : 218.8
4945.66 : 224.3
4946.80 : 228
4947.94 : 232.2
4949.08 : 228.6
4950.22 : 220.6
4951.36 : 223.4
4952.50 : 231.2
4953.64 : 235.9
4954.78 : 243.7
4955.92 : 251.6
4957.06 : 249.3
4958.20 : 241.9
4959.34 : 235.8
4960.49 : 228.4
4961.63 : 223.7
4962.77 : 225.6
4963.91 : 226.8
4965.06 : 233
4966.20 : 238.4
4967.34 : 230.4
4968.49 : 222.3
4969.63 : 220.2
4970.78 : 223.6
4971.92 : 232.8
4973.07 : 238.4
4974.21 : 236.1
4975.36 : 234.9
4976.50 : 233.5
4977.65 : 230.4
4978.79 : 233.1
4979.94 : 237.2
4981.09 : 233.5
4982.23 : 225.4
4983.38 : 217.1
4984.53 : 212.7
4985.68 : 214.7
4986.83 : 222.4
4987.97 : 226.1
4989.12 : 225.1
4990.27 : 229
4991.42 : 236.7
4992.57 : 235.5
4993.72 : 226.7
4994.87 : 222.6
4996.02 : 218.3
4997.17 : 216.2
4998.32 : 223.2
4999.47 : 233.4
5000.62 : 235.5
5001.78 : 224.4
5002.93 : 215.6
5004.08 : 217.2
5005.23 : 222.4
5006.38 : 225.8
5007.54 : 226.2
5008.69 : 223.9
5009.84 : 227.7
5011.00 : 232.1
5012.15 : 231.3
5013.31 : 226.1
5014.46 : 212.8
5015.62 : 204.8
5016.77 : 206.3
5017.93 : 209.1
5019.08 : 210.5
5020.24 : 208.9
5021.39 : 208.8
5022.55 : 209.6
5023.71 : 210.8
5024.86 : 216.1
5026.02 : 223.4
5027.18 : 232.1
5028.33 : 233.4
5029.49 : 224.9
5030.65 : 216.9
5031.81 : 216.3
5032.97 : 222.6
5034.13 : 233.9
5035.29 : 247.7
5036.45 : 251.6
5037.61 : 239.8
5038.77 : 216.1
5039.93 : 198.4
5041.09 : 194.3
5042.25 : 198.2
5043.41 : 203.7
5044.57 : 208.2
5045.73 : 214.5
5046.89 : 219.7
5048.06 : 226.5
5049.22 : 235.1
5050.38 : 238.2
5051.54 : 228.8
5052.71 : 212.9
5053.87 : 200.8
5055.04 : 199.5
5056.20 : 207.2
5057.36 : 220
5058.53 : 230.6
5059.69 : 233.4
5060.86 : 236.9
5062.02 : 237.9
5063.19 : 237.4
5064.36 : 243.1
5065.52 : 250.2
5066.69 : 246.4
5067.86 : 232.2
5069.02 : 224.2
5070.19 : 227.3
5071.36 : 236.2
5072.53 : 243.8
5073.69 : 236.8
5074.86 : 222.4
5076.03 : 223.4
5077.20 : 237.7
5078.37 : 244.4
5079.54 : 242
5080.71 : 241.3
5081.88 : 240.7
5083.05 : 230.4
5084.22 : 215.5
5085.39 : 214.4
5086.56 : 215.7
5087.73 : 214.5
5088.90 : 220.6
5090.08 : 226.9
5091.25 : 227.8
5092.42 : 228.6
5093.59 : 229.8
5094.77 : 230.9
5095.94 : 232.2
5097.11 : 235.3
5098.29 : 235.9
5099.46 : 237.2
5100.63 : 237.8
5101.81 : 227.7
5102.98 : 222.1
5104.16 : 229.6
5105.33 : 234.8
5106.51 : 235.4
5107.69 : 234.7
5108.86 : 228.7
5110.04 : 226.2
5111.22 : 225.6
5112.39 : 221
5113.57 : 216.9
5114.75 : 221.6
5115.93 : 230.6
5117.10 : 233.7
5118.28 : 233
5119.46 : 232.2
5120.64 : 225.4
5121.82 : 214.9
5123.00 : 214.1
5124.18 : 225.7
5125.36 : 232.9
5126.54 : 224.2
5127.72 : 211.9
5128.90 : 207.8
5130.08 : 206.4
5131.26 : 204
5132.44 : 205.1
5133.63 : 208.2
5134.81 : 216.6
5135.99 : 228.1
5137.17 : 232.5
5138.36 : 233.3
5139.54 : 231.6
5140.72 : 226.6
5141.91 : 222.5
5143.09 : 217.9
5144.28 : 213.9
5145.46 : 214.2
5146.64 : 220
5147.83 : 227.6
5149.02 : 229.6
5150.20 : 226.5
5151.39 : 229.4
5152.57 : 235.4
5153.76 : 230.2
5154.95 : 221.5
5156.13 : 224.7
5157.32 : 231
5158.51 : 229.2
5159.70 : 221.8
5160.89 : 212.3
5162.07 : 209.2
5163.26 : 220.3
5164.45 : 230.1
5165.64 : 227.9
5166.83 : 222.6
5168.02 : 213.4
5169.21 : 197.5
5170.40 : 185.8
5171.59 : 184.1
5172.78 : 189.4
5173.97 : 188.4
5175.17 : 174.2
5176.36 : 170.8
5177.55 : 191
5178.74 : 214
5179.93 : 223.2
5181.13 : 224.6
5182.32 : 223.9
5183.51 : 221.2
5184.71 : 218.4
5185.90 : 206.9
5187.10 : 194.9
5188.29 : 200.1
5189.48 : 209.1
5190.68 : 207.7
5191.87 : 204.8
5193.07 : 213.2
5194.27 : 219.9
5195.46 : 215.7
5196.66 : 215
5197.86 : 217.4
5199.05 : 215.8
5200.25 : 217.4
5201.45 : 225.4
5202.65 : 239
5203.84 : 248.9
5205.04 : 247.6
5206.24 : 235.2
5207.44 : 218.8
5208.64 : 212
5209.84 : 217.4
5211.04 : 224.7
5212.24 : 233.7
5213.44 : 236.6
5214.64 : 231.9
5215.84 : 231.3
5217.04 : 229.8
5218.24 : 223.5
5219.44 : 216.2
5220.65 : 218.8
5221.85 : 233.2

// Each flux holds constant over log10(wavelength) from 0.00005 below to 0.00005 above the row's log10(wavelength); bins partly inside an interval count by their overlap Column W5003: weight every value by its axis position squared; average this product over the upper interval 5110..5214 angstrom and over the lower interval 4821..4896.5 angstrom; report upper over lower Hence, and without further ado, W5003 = 1.13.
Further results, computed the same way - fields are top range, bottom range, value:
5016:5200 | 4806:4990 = 1.07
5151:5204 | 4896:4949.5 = 1.03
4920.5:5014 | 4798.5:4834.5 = 1.05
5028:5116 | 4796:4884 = 1.12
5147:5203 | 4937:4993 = 1.01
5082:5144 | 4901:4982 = 1.05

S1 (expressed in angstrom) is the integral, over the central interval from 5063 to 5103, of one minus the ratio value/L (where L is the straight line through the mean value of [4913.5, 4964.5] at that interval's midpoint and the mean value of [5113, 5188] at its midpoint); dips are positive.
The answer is -1.9 angstrom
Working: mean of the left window 231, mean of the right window 217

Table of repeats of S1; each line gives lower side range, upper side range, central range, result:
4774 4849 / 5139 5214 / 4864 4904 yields 1.5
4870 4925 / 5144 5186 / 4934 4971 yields -1.3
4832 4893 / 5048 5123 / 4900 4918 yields -0.5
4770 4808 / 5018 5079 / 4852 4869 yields 2.0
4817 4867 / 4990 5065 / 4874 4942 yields -1.8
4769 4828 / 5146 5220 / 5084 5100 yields -0.3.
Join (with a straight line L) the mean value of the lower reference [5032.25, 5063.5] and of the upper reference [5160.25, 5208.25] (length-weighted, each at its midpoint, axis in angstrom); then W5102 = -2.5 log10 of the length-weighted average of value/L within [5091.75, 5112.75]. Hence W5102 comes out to -0.062 mag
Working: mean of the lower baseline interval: 222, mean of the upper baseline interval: 212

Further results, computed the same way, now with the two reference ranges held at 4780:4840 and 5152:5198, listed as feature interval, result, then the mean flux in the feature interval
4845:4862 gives 0.06 mag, 217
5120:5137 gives -0.01 mag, 217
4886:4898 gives 0.01 mag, 224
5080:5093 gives -0.05 mag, 225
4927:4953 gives -0.03 mag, 230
